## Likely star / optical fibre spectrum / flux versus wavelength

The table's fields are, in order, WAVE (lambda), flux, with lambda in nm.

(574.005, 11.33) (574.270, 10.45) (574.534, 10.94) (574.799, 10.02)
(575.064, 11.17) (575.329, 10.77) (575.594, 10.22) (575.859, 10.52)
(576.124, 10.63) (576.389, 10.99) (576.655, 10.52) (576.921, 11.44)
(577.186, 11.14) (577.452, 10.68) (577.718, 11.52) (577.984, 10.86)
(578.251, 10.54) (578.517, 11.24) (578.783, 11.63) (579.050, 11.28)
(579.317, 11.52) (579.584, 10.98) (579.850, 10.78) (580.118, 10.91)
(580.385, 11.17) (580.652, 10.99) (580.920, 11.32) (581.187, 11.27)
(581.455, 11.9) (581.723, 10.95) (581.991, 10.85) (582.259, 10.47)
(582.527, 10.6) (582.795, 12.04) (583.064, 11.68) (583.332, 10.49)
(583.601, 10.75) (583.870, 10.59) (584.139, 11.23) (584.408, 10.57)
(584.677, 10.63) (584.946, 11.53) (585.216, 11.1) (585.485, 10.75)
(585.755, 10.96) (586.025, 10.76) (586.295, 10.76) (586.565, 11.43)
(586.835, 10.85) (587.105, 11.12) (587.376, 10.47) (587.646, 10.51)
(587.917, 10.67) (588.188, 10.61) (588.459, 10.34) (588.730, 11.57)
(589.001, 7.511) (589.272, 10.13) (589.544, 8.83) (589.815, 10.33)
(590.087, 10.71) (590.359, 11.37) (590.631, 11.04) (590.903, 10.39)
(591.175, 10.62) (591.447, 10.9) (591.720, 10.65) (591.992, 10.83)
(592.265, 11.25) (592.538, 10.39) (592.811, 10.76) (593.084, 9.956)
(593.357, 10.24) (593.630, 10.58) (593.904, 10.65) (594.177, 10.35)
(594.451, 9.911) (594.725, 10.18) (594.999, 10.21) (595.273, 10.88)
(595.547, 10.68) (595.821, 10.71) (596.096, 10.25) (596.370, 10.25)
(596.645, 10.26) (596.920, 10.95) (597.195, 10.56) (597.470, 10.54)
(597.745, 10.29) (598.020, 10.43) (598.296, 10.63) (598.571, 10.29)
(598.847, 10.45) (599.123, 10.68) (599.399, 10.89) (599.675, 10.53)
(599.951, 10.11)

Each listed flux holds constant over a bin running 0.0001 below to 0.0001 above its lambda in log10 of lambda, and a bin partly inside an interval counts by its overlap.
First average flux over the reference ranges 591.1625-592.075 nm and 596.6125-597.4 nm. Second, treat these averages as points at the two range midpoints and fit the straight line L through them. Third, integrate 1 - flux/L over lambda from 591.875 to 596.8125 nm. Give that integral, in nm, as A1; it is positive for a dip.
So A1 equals 0.11 nm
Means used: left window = 10.8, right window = 10.6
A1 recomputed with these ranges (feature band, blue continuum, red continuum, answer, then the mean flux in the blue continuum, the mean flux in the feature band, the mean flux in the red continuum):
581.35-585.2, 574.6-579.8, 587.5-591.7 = -0.13 nm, 10.9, 11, 10.4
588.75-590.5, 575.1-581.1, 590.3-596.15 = 0.12 nm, 11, 9.93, 10.6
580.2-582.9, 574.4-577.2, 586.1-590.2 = -0.14 nm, 10.7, 11.1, 10.4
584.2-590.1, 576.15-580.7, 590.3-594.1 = 0.14 nm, 11.1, 10.6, 10.7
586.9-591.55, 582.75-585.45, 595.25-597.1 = 0.17 nm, 11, 10.4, 10.5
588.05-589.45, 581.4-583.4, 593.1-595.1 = 0.09 nm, 11.1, 10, 10.3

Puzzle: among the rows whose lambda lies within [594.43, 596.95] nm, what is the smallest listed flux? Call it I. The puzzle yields 9.911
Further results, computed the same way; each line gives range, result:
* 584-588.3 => 10.47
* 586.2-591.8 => 7.511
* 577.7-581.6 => 10.54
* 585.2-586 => 10.75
